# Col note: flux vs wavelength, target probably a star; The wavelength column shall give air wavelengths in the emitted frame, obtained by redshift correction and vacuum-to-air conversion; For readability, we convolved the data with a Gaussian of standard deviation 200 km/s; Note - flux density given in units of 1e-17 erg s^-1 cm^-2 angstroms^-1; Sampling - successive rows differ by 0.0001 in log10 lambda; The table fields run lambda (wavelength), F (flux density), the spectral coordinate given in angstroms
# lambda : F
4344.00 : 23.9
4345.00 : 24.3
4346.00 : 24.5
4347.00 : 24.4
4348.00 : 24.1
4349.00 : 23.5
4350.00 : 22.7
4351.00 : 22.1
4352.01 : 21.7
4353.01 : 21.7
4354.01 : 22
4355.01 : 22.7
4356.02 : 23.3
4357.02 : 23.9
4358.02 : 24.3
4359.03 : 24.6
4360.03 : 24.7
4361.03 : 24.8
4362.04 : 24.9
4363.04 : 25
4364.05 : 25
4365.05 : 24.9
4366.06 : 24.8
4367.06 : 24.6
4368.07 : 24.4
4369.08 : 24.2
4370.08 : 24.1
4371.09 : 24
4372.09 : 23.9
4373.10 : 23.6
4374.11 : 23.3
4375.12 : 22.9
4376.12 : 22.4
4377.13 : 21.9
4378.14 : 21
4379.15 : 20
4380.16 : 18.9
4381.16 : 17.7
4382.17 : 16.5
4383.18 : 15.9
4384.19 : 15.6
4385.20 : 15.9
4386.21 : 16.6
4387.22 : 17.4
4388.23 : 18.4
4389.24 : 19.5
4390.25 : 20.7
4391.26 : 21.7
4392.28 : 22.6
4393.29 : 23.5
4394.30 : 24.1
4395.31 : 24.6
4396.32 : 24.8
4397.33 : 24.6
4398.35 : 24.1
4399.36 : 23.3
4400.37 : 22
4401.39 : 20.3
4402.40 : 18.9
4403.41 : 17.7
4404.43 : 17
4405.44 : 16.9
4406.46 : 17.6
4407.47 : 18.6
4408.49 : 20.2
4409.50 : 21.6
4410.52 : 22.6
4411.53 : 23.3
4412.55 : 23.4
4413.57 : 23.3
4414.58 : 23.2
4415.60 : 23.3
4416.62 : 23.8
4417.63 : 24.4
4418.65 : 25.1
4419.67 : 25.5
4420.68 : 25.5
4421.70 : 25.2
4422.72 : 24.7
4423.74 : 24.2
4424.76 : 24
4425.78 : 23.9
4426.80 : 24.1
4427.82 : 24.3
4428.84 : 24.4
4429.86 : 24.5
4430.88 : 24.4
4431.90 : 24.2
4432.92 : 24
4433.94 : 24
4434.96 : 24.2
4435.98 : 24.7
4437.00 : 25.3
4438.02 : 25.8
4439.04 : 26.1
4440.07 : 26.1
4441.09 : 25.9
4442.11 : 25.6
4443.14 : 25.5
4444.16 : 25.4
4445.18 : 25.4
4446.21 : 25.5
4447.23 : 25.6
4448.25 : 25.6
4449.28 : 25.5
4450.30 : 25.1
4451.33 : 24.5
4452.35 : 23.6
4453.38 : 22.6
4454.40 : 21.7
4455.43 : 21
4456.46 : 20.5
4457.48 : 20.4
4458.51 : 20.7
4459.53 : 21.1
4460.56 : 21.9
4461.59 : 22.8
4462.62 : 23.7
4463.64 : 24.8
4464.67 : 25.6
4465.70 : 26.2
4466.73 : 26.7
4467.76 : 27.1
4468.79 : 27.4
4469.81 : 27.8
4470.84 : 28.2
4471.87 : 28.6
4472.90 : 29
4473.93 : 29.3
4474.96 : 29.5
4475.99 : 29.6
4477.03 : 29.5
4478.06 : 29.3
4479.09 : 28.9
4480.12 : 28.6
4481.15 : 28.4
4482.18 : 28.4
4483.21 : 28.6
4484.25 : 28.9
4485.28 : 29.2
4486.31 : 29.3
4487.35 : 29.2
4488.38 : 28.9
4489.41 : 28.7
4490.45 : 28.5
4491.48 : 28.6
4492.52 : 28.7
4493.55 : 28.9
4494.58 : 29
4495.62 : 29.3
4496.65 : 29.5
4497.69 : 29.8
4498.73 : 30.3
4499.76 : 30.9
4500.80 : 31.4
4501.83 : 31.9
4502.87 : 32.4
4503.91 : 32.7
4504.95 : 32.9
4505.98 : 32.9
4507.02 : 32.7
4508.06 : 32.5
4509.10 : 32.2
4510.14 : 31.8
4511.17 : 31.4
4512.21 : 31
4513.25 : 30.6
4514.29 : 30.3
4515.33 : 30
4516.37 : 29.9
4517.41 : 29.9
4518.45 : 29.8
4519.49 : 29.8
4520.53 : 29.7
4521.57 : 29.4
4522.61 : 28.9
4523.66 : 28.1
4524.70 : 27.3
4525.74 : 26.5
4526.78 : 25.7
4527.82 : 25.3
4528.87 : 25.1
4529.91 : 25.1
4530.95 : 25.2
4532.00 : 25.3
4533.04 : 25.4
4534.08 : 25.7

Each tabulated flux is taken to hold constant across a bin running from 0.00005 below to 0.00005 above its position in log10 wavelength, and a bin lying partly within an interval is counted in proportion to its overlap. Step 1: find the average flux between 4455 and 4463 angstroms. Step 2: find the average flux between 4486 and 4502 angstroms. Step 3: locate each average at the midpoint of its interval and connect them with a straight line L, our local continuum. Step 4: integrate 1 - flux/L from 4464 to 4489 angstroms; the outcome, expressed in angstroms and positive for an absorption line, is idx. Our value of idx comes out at -2.92 angstroms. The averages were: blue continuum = 21.5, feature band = 28.4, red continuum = 29.5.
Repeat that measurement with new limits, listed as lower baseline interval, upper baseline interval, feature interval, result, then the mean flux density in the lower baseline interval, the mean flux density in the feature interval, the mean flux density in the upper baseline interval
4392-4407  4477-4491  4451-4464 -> 2.1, 21.4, 22.2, 28.9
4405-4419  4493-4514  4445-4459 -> 1.4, 21.9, 23.4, 31.2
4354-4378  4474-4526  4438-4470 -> 3.9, 23.9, 24.4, 29.9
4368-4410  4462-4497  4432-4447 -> -0.2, 20.7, 25.2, 28.3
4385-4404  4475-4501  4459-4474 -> 0.8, 21.2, 25.9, 29.2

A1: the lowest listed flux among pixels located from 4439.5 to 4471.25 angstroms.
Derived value 20.4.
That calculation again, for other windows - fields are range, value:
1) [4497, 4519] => 29.8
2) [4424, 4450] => 23.9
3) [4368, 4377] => 22.4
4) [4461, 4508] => 22.8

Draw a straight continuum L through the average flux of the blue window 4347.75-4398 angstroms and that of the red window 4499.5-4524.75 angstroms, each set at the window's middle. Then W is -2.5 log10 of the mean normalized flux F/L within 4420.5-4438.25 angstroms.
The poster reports 0.05 mag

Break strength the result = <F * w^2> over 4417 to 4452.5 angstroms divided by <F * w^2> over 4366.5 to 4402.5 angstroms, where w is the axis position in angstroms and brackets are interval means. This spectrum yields 1.2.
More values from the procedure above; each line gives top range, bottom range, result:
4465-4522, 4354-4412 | 1.44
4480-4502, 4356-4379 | 1.30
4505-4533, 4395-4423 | 1.37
